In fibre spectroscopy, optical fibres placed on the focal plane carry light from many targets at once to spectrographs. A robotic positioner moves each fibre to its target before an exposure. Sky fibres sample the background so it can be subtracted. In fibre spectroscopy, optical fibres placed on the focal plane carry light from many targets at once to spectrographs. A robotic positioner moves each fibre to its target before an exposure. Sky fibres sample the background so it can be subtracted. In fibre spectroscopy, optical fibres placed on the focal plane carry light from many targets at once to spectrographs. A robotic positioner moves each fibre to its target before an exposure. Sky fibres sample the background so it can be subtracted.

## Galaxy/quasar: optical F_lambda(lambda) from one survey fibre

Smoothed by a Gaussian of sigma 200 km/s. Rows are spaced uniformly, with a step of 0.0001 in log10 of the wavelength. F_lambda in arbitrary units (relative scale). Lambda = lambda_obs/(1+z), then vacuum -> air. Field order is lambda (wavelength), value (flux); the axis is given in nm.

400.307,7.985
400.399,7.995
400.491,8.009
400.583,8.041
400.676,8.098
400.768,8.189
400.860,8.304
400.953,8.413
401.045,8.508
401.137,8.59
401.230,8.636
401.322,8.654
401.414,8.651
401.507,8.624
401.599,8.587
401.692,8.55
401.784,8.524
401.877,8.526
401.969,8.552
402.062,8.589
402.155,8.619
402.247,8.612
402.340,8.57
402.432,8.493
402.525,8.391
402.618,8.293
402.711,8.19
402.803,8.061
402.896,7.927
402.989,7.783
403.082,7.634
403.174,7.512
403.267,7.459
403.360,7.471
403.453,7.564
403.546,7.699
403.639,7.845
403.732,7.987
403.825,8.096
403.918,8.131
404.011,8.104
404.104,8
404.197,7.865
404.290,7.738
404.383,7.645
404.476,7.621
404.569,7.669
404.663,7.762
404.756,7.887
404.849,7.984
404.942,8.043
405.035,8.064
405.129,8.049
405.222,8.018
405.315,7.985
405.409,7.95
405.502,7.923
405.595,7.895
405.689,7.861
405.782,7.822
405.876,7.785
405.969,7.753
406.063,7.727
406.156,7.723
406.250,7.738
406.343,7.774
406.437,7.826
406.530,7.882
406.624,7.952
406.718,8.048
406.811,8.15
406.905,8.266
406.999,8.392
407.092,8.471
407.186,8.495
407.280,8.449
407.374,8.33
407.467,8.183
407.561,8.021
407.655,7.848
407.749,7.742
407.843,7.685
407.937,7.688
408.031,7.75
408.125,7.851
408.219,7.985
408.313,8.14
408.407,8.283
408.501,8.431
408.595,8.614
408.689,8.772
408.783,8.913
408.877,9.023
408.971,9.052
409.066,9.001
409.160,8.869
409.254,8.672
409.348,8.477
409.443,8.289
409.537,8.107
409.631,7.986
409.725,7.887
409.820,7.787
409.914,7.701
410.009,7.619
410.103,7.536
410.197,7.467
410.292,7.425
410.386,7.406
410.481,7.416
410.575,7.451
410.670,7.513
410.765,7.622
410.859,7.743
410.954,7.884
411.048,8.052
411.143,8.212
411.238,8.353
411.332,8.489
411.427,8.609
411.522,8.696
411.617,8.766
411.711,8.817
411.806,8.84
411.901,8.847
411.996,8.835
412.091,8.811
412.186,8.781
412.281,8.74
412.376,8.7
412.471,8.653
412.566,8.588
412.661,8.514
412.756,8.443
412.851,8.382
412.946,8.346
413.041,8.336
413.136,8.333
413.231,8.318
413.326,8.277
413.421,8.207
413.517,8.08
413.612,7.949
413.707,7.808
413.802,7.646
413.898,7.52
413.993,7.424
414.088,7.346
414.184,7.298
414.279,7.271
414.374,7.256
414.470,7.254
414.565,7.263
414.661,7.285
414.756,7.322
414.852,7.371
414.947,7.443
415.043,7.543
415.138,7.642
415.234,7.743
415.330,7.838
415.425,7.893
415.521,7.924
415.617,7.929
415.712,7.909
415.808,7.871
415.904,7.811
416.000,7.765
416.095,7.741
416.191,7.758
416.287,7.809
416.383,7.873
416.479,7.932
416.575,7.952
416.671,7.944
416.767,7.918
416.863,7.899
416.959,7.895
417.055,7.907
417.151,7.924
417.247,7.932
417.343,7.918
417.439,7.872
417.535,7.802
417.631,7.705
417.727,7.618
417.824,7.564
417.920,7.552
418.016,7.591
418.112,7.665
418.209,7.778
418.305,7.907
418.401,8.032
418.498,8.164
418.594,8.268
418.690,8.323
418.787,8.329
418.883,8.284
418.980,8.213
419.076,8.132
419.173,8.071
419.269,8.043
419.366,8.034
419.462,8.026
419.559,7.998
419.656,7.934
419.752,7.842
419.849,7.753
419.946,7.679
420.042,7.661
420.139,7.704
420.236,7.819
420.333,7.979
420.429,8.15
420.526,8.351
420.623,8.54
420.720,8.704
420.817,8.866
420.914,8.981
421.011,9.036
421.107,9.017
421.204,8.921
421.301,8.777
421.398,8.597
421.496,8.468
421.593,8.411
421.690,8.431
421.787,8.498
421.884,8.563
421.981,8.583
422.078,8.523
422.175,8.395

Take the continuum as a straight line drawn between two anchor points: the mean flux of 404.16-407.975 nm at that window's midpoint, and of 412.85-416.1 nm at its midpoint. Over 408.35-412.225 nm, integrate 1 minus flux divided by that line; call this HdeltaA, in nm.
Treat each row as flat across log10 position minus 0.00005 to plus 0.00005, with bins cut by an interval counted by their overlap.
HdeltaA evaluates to -0.21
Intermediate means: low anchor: 7.95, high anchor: 7.75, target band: 8.27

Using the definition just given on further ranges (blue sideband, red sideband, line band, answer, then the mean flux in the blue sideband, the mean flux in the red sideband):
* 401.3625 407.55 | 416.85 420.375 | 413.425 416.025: 0.110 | 8.06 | 7.91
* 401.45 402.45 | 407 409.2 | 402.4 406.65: 0.296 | 8.57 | 8.33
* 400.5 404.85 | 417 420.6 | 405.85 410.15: -0.039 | 8.14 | 7.94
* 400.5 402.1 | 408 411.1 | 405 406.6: 0.075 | 8.46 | 8.08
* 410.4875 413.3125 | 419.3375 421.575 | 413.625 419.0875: 0.379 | 8.39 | 8.3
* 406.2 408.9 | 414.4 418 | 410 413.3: -0.124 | 8.15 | 7.73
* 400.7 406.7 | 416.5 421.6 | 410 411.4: 0.055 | 8.07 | 8.1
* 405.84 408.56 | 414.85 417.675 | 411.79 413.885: -0.135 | 8.02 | 7.82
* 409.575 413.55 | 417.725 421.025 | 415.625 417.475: 0.055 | 8.2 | 8.07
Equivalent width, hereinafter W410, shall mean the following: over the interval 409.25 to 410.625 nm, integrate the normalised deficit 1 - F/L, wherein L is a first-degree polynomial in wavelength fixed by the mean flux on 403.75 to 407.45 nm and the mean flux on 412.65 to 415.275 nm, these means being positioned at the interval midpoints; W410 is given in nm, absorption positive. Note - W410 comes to 0.01 nm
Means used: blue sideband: 7.97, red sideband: 7.76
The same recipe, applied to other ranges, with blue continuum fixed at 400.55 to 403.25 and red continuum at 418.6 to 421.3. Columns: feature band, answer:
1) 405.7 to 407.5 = 0.06 nm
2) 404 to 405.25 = 0.07 nm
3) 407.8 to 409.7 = -0.02 nm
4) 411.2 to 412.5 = -0.07 nm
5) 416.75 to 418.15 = 0.08 nm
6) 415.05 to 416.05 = 0.05 nm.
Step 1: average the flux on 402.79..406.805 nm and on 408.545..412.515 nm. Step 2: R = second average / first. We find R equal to 1.1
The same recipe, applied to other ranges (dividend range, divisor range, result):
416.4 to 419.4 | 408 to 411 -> 0.98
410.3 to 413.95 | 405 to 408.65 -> 1.03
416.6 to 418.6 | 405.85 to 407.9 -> 0.98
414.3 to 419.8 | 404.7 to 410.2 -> 0.97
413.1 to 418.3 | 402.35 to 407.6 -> 0.97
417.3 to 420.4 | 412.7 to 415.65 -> 1.02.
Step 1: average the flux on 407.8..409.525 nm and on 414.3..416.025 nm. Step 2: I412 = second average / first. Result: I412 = 0.90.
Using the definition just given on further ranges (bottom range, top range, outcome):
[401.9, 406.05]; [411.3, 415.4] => 1.01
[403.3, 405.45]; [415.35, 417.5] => 1.00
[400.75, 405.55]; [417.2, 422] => 1.00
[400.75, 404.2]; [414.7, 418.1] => 0.95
